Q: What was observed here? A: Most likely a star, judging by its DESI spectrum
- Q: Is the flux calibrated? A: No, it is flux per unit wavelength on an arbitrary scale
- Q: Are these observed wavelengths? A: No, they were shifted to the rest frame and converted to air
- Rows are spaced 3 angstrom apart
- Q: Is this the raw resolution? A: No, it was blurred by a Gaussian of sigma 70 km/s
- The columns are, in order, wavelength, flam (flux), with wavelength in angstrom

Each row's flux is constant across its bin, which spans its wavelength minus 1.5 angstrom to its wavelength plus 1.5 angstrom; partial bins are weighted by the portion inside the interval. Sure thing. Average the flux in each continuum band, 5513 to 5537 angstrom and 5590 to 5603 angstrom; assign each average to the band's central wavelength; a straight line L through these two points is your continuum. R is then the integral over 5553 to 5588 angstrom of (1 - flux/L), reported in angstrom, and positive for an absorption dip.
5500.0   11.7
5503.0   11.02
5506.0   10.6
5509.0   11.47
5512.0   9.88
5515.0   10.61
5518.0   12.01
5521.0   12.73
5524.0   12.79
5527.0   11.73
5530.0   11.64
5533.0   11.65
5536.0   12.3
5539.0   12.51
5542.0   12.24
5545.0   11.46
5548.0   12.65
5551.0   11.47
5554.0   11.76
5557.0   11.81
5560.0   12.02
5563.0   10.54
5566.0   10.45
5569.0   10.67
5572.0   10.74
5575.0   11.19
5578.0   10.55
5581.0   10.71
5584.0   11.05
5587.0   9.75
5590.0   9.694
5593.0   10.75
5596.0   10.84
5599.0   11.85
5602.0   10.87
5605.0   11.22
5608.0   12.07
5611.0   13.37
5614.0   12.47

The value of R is 1.0 angstrom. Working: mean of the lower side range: 11.9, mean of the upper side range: 10.9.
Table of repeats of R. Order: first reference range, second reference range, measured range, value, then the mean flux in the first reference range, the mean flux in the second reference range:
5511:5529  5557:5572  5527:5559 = -1.8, 11.7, 11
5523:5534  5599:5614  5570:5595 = 2.9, 11.9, 11.9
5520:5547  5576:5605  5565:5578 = 0.5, 12.1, 10.7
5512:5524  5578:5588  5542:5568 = -1.2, 11.7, 10.5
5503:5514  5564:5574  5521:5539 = -2.4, 10.7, 10.6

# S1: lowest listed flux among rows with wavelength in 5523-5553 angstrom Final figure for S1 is 11.46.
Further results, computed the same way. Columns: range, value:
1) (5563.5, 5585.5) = 10.45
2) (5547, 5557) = 11.47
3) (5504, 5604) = 9.694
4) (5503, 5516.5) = 9.88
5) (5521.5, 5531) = 11.64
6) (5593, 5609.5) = 10.75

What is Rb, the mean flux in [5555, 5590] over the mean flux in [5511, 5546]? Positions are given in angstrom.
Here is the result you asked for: 0.9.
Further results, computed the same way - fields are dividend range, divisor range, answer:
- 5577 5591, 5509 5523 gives 0.91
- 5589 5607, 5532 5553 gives 0.91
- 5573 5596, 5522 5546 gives 0.87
